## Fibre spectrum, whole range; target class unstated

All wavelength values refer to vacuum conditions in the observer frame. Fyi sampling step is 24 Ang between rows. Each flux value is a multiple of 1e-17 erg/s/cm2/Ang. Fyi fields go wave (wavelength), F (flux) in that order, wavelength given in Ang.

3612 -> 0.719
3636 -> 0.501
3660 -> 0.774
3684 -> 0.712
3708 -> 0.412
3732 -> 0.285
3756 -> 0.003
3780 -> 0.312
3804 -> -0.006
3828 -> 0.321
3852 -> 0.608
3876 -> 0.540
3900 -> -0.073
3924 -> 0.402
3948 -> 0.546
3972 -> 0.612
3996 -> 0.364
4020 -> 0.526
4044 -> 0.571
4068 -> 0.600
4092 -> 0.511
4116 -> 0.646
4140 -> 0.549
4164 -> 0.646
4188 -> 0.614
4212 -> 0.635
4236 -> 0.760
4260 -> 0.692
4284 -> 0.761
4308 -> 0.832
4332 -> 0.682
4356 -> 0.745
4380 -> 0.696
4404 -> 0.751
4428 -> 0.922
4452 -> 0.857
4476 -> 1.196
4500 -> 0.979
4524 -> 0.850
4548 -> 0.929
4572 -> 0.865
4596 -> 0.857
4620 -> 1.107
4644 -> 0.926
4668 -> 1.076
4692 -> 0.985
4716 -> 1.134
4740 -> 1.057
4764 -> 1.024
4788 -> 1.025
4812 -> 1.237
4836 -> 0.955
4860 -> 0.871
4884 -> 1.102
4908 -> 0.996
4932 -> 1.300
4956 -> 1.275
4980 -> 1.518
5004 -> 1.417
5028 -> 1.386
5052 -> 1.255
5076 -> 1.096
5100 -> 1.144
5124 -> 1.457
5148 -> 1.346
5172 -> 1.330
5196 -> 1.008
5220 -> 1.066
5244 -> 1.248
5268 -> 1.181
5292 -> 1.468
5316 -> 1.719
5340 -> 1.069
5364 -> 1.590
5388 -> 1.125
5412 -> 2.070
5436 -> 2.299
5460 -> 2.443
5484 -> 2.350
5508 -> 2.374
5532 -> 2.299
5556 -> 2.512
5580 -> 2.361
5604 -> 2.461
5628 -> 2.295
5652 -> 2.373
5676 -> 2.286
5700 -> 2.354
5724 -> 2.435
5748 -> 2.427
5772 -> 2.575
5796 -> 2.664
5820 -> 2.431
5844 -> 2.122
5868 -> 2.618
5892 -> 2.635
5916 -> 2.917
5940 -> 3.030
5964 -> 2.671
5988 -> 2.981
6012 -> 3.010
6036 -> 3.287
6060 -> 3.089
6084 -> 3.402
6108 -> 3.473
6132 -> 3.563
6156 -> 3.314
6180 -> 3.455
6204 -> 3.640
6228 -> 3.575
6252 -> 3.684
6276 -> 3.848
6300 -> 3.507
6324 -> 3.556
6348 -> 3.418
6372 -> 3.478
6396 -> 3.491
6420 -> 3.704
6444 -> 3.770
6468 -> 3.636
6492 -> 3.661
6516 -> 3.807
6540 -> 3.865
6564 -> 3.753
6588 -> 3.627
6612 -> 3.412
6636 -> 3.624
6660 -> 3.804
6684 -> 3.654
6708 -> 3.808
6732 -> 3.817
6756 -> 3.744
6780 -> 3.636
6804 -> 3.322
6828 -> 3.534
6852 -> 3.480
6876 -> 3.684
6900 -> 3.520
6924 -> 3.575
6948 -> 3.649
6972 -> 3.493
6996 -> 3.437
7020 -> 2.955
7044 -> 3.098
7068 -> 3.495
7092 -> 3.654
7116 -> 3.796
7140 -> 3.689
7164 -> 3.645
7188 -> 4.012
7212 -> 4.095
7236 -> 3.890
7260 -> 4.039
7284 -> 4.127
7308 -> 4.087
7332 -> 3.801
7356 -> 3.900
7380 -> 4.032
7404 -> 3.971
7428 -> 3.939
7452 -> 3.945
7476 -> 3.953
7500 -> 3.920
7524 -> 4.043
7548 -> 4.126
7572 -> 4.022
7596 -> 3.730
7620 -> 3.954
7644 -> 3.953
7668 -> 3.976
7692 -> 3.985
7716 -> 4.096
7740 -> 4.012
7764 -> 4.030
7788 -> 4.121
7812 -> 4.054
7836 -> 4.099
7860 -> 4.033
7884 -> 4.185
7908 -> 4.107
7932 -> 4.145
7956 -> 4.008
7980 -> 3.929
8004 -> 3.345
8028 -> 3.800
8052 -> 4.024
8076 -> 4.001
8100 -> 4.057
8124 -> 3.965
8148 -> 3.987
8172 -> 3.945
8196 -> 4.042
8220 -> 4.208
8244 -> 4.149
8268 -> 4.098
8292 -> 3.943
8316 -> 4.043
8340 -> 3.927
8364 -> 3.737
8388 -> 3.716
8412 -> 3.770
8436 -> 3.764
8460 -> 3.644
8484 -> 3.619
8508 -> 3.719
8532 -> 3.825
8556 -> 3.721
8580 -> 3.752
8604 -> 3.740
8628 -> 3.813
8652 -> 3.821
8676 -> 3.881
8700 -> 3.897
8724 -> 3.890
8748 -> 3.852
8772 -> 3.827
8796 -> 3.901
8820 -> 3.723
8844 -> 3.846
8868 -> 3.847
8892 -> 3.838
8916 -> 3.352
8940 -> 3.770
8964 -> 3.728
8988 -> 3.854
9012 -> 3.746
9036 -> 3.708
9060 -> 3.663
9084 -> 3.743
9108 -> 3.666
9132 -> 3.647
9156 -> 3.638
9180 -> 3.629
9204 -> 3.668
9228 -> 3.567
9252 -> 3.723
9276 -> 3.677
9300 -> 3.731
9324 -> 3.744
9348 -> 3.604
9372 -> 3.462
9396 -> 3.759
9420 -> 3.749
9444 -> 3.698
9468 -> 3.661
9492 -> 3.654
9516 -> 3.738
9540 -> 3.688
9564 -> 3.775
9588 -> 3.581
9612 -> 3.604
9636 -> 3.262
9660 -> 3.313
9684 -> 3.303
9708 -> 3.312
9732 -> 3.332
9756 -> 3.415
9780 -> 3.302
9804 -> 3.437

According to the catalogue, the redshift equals 0.358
